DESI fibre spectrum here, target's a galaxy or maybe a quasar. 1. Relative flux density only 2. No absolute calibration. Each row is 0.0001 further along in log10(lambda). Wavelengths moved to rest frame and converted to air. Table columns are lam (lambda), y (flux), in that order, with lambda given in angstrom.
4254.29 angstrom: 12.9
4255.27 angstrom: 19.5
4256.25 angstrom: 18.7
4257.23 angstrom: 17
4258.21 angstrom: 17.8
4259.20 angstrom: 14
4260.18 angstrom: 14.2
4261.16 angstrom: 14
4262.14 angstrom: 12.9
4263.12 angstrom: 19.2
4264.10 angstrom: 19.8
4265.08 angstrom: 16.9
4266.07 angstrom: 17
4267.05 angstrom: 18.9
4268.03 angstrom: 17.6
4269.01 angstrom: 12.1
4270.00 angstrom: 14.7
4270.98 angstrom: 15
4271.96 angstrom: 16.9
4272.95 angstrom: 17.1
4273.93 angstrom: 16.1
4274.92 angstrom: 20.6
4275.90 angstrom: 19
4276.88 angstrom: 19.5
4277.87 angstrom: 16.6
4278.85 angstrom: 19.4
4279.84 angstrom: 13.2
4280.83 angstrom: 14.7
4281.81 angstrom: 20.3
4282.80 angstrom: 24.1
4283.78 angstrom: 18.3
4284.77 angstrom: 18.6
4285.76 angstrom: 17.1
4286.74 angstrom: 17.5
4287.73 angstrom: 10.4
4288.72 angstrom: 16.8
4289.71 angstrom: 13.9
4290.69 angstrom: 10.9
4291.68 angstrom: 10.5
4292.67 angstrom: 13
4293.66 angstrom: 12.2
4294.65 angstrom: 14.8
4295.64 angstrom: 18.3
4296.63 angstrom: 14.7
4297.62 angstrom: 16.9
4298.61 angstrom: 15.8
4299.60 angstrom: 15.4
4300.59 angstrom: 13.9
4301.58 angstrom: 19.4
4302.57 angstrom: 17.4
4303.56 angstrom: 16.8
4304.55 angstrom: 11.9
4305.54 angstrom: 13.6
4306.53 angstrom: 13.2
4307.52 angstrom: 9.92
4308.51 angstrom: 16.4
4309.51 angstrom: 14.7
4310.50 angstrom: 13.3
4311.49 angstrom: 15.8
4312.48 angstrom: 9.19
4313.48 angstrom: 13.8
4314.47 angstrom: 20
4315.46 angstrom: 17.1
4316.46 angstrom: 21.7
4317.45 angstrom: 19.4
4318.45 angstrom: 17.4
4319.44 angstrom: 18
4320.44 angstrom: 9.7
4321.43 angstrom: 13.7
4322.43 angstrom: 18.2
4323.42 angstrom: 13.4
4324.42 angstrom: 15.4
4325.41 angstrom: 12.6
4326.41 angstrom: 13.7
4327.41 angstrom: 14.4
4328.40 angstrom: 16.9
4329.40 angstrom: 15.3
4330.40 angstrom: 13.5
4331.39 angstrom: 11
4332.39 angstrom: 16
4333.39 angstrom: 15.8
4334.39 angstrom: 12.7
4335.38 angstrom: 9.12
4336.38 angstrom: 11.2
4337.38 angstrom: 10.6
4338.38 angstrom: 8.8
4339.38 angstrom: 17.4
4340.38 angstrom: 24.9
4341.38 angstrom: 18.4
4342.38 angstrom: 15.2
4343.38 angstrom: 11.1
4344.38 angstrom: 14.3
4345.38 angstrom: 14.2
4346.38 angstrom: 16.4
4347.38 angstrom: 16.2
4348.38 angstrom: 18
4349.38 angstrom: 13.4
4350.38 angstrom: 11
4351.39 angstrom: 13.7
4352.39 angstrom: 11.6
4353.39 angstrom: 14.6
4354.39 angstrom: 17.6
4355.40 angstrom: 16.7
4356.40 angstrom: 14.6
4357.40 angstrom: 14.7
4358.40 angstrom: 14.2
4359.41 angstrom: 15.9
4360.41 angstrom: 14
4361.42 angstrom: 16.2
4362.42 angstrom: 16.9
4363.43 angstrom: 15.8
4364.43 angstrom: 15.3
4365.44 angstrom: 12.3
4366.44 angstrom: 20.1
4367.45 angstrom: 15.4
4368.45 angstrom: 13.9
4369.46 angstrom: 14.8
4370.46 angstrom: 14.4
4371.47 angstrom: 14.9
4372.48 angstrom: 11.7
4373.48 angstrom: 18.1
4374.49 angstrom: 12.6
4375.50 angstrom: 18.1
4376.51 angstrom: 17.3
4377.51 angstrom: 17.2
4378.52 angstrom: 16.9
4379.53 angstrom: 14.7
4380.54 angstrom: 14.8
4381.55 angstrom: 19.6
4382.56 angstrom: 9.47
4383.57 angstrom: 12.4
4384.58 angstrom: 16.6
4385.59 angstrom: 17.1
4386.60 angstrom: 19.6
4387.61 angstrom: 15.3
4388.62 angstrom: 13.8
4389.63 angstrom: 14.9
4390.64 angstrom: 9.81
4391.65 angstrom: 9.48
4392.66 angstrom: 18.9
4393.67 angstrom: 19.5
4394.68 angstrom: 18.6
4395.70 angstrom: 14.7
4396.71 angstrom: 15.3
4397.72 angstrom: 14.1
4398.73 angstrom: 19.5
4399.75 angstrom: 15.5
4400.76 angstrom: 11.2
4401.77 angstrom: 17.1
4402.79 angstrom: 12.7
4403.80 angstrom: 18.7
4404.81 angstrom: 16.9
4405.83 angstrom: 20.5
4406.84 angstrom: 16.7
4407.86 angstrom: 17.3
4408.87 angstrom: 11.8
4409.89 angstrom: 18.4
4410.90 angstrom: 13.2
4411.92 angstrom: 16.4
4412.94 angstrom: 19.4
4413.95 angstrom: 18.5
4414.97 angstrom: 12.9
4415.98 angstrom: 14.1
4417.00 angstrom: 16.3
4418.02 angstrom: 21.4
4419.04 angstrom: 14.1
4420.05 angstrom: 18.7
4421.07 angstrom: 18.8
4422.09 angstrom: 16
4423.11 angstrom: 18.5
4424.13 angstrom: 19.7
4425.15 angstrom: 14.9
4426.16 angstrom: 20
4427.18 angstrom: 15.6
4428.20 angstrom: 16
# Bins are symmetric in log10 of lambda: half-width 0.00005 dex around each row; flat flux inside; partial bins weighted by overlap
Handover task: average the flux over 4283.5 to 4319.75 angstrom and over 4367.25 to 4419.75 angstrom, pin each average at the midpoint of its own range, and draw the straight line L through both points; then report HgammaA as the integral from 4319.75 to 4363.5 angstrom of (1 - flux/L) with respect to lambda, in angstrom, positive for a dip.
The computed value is 2.74 angstrom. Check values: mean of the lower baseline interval 15.3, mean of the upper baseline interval 15.7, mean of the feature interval 14.5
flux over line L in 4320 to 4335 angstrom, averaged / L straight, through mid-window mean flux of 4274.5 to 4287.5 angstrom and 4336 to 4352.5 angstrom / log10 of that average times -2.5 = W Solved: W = 0.10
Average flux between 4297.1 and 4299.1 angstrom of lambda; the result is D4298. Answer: 16.3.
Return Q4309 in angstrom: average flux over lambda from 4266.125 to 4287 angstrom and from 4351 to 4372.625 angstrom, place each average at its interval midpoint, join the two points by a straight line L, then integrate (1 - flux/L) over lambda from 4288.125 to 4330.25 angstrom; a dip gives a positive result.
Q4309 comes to 4.0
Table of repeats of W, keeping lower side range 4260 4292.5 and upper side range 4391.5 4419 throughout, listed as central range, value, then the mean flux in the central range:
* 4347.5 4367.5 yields 0.087 mag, 15.1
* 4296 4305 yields 0.039 mag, 15.9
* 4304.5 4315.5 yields 0.170 mag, 14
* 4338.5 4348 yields 0.014 mag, 16.2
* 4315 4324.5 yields -0.001 mag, 16.4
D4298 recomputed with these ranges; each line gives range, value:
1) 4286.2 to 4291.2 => 13.9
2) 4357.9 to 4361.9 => 15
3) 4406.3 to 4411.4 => 15.5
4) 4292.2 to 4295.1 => 13.3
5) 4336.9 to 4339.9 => 12.3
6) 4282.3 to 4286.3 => 19.5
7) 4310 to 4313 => 12.8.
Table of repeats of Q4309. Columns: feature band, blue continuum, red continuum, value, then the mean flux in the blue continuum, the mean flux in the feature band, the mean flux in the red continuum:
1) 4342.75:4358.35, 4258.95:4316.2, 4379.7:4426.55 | 1.42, 15.8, 14.5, 16.1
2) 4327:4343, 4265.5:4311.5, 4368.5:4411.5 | 1.30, 15.8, 14.4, 15.6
